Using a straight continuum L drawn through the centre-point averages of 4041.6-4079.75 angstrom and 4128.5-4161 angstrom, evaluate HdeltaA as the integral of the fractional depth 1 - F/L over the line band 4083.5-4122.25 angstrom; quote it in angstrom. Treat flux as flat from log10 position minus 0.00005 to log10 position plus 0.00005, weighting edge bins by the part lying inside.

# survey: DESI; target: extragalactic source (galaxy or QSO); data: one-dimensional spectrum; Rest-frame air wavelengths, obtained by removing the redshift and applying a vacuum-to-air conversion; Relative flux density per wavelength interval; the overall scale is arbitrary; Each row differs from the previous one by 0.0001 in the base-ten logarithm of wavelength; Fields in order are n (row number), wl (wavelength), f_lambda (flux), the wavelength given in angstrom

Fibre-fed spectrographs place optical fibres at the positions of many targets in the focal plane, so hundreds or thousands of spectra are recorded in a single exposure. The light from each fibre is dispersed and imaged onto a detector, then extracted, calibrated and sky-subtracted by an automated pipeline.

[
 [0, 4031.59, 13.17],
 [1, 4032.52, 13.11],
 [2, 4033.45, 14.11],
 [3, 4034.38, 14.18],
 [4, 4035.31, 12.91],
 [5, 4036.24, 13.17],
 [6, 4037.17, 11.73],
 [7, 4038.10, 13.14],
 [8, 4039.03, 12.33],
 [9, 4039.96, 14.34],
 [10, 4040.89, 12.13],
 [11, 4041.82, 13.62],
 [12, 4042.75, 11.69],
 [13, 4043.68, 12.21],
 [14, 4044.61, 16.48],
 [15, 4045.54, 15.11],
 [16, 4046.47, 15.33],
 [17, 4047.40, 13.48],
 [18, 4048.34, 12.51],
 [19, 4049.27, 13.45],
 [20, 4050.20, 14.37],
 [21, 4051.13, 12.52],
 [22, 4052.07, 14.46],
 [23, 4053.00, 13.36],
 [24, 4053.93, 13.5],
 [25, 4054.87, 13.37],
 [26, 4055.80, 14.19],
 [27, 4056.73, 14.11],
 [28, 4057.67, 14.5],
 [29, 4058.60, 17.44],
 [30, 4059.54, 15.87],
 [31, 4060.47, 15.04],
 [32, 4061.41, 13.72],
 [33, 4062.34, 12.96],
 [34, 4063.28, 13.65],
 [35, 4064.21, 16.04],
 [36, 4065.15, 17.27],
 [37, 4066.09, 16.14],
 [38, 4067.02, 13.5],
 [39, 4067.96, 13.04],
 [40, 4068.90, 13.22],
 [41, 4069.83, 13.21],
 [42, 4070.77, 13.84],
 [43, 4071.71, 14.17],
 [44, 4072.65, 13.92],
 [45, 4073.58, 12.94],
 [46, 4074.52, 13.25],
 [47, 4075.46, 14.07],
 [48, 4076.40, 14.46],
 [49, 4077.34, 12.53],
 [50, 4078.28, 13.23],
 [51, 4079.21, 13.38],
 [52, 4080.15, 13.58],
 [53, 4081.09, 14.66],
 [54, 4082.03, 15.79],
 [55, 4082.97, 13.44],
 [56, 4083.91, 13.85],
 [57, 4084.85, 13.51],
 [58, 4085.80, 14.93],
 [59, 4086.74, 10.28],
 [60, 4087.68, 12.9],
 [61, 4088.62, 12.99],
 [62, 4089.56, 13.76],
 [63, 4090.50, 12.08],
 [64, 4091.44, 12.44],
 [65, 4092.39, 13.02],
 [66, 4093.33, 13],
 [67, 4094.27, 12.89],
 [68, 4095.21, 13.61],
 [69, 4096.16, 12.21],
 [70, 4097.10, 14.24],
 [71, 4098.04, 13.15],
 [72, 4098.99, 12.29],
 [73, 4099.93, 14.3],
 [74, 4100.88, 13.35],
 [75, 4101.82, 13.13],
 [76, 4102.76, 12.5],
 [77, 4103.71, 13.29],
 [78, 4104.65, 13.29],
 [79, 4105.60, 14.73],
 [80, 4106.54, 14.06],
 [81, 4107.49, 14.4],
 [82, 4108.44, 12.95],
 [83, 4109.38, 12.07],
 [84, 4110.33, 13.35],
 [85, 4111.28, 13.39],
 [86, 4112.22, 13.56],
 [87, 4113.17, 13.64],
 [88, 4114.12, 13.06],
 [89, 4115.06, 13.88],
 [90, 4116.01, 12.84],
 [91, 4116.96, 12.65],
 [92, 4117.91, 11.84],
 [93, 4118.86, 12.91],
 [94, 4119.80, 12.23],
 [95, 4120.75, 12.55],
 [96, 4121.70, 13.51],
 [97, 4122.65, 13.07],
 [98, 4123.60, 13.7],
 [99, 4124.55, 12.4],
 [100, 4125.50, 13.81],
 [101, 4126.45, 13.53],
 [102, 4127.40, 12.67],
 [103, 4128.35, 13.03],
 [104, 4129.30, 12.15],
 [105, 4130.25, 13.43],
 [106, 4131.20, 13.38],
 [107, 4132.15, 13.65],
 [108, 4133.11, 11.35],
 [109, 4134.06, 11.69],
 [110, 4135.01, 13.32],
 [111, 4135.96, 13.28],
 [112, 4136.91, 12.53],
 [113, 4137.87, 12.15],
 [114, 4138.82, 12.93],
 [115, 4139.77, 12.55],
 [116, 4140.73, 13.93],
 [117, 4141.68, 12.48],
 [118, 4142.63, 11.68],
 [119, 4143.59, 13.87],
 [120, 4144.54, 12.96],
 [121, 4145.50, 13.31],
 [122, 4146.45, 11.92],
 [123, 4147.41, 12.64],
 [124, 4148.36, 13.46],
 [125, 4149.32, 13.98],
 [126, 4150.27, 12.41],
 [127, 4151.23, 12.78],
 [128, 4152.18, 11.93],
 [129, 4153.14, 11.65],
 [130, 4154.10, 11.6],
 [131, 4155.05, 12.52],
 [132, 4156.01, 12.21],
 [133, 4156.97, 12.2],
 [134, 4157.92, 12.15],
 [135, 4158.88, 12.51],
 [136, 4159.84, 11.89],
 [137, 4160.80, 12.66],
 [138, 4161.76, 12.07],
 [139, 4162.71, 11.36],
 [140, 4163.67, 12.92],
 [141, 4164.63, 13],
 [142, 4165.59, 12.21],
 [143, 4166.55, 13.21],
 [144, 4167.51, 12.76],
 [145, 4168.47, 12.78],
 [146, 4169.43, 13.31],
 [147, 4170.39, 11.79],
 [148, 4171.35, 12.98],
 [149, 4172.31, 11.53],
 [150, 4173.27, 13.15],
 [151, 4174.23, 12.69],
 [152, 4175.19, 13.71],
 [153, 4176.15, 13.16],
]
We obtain 0.54 angstrom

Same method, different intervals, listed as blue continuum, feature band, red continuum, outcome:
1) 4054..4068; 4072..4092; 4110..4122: 0.9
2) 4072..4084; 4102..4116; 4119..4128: -0.1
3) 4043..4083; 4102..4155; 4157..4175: 0.6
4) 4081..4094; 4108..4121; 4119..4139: 0.1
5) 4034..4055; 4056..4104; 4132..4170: -2.1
